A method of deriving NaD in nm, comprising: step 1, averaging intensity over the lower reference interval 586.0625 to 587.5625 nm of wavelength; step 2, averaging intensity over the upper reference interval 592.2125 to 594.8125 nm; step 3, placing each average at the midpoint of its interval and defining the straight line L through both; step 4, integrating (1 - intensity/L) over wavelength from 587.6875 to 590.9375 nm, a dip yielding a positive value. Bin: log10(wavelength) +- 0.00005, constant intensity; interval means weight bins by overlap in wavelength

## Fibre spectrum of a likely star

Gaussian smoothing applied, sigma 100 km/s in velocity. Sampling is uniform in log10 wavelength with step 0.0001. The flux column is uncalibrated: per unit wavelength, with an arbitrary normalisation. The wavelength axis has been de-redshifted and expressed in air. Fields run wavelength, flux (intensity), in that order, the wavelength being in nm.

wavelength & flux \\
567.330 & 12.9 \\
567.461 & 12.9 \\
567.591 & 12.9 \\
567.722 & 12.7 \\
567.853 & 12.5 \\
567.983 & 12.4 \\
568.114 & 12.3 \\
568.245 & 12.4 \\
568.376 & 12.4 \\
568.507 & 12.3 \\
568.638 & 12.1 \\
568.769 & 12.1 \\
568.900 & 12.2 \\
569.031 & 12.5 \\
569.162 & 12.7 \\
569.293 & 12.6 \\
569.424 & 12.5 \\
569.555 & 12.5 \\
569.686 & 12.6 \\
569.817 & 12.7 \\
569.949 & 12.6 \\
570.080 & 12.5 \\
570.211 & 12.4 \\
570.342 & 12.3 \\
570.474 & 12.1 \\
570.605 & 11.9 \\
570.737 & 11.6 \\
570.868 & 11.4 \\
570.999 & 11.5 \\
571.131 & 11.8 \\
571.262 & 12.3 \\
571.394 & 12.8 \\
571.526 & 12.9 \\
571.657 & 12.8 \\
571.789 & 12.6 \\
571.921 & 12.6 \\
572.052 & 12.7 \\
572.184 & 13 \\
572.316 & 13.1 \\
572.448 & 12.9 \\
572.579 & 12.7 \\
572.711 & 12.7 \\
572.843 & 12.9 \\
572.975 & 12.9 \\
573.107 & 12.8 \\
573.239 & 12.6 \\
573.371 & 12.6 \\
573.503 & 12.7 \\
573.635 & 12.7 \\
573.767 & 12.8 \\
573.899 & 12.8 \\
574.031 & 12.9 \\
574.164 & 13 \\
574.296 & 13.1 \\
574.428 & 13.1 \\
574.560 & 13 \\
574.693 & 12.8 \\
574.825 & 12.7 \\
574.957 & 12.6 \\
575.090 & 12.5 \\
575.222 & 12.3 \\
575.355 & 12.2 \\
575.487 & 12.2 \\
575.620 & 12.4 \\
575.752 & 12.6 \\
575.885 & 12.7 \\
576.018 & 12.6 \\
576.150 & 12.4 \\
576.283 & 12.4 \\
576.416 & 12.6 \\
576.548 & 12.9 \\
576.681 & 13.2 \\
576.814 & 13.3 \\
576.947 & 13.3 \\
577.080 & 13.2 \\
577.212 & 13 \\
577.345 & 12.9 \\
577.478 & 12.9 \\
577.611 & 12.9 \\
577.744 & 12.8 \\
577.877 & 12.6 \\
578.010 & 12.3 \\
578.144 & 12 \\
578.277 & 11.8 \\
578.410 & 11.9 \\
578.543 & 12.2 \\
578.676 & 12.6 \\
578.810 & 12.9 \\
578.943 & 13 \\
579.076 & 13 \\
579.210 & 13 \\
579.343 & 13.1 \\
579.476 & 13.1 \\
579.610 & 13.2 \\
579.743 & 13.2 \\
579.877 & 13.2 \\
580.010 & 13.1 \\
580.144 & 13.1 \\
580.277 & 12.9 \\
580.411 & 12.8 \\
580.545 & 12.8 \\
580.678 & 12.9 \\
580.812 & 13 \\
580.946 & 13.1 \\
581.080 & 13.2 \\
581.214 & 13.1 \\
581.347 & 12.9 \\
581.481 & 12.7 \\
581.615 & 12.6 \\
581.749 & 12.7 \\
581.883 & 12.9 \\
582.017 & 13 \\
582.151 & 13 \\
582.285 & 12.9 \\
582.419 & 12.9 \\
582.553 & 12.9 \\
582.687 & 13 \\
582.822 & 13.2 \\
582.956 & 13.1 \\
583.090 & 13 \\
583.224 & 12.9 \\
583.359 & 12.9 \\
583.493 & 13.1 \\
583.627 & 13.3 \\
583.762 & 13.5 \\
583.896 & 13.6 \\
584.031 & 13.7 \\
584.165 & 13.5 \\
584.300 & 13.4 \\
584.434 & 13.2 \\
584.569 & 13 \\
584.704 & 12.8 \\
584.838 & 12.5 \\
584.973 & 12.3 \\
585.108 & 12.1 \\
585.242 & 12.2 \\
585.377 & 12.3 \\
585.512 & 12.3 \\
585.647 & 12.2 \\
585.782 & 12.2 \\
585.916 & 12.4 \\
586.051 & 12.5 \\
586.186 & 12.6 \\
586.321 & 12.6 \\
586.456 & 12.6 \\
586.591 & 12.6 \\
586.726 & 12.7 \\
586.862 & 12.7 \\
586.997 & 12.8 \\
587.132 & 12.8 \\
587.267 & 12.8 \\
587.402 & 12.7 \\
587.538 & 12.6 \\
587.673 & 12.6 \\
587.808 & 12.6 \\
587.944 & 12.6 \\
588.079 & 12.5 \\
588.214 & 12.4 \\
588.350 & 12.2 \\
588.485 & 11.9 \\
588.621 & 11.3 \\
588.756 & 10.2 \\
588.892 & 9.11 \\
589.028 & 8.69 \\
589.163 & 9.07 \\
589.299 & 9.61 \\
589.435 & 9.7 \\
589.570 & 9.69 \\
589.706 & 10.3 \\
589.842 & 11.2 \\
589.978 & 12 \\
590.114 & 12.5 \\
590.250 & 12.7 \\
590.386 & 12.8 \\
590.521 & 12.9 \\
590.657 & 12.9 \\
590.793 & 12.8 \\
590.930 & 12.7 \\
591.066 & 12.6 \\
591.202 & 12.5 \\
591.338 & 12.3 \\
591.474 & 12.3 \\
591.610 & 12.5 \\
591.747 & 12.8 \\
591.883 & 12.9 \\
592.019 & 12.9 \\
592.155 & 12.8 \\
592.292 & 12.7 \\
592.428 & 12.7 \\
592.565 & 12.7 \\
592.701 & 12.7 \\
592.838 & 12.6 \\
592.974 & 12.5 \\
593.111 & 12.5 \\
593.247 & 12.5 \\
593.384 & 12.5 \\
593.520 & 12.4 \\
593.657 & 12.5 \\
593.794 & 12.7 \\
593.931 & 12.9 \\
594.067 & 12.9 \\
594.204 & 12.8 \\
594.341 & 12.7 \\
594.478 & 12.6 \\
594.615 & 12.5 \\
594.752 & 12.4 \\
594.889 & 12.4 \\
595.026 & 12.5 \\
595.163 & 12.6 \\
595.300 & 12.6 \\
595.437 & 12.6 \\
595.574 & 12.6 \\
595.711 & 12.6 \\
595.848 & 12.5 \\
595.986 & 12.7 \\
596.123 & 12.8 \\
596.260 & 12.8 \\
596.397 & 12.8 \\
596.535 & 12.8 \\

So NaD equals 0.31 nm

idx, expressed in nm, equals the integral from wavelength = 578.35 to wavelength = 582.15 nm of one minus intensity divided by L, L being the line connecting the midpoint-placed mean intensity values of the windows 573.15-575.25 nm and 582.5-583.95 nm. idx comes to 0.03 nm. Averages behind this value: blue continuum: 12.8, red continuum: 13.1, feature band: 12.9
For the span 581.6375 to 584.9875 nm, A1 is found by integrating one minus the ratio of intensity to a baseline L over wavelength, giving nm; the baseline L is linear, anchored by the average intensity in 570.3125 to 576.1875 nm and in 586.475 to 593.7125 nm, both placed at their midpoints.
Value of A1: -0.21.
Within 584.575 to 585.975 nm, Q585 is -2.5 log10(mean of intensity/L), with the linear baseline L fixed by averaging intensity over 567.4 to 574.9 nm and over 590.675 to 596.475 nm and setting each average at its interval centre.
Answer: 0.021 mag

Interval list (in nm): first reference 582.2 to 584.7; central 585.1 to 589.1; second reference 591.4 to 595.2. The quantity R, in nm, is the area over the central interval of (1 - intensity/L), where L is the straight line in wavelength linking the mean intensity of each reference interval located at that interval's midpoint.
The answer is 0.259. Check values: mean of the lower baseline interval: 13.2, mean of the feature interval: 12.1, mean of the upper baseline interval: 12.6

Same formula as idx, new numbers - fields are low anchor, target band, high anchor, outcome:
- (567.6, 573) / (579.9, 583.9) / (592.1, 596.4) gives -0.15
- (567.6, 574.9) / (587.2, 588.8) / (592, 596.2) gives 0.05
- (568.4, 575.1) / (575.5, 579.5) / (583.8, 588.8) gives -0.05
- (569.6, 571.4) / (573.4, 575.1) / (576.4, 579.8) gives -0.05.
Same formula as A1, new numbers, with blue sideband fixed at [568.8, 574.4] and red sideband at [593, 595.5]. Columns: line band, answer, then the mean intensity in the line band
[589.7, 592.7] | 0.01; 12.5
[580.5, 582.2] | -0.05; 12.9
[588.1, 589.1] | 0.13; 10.9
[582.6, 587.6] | -0.09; 12.8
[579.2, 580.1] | -0.04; 13.1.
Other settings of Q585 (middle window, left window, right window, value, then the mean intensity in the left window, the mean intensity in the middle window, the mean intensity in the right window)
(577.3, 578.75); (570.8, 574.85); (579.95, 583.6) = 0.035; 12.7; 12.4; 13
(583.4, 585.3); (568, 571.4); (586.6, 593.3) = -0.078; 12.3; 13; 12.1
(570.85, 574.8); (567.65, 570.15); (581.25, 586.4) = -0.012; 12.5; 12.7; 12.8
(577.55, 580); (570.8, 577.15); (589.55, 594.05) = -0.008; 12.7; 12.7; 12.5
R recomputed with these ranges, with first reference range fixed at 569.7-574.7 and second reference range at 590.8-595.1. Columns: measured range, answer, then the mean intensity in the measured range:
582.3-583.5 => -0.04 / 13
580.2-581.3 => -0.03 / 13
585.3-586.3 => 0.02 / 12.4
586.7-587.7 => -0.01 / 12.7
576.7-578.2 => -0.03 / 12.8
